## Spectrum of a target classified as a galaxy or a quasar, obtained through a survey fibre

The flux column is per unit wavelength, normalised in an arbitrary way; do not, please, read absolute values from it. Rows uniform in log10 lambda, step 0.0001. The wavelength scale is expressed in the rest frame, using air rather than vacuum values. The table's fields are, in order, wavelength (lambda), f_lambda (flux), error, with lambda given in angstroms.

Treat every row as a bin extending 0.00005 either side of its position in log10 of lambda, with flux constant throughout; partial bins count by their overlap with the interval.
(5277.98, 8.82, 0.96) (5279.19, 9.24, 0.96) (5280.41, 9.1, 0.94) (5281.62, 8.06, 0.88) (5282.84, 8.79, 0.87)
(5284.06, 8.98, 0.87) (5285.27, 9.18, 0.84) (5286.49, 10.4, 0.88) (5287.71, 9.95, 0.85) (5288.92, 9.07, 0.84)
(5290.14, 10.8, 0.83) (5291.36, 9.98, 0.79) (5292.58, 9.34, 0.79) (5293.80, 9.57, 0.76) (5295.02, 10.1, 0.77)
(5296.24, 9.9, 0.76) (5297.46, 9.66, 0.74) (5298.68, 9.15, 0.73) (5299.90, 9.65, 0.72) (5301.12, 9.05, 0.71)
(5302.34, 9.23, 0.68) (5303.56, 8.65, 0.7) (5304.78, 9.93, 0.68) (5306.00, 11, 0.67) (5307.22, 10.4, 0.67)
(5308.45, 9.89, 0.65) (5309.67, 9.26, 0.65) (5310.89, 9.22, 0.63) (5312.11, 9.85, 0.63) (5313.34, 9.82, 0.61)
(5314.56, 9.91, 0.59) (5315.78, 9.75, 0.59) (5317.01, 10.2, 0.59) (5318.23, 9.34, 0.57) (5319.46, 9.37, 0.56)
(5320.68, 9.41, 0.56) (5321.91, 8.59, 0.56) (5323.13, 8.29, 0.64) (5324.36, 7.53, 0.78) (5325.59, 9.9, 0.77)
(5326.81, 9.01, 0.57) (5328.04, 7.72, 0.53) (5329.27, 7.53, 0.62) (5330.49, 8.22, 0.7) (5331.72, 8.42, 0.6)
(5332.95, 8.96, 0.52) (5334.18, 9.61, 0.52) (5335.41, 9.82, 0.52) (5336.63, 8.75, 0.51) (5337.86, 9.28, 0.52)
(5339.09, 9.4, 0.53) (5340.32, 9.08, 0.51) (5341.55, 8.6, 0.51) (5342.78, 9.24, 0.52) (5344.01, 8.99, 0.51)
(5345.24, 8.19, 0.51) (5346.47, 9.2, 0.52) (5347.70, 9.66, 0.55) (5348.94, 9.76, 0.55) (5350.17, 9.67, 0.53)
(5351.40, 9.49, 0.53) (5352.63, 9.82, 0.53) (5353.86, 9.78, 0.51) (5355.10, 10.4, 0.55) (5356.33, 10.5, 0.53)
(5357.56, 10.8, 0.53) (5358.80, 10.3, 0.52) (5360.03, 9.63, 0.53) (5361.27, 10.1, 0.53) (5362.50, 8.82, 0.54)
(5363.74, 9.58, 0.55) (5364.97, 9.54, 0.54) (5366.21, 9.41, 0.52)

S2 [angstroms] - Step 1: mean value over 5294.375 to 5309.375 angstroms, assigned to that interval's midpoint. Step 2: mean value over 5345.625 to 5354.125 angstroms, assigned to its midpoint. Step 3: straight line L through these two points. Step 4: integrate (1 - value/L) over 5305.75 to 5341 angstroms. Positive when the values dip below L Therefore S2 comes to 1.6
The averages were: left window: 9.71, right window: 9.58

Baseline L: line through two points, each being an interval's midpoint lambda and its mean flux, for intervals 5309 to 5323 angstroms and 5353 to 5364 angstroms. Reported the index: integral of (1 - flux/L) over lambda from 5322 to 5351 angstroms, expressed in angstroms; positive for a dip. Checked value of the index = 2.5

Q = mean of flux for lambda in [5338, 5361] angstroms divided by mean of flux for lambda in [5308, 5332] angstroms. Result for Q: 1.1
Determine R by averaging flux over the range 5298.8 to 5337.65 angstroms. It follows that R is 9.23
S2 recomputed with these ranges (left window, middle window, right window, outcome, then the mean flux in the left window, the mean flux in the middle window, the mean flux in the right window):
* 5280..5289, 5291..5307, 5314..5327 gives -0.8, 9.21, 9.65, 9.21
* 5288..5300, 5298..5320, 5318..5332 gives -1.1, 9.73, 9.65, 8.59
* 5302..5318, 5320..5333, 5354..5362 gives 1.9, 9.78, 8.49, 10.2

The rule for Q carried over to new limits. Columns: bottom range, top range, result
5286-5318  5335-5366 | 0.98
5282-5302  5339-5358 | 1.00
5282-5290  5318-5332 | 0.91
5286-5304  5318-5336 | 0.91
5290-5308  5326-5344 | 0.91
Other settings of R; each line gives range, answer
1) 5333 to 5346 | 9.09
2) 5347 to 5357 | 9.89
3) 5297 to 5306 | 9.44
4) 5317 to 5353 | 9.01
